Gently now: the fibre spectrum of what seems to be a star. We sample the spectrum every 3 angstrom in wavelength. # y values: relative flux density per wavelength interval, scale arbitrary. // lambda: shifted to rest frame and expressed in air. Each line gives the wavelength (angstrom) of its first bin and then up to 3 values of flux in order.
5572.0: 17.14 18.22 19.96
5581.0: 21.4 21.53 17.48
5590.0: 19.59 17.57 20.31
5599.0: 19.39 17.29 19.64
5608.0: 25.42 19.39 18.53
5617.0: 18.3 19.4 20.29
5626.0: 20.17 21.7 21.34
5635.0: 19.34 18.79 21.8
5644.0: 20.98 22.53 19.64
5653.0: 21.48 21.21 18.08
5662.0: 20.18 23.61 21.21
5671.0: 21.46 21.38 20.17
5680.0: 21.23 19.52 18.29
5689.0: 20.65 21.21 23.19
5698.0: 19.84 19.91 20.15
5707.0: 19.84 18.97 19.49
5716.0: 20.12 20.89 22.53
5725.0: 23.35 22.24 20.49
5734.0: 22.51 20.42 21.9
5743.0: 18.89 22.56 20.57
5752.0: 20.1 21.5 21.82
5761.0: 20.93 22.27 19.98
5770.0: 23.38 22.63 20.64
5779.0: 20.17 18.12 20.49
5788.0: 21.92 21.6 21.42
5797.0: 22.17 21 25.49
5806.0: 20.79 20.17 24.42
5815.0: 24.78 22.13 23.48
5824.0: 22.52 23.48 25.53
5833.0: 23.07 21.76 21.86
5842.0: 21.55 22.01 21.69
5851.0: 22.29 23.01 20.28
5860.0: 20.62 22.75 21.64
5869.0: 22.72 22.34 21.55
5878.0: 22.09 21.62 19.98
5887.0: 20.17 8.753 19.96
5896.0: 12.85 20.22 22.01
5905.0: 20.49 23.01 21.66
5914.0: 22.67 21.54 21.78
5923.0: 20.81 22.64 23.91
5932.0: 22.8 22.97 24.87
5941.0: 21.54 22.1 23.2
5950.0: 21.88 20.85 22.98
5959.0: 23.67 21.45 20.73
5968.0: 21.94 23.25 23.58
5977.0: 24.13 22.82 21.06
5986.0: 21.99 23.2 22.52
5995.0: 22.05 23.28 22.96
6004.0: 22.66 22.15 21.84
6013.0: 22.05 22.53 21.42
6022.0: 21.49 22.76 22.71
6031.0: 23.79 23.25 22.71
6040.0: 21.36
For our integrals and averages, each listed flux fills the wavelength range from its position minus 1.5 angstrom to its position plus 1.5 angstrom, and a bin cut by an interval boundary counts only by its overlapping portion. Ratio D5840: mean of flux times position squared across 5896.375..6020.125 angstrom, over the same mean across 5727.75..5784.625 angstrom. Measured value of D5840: 1.1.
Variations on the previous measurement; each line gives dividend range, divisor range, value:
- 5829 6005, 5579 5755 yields 1.16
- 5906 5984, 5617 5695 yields 1.20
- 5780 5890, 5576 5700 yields 1.15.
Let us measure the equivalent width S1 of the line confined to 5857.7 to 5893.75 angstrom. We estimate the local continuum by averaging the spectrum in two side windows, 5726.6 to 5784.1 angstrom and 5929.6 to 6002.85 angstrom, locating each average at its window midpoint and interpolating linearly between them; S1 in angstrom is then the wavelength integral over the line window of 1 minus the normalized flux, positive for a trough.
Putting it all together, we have 2.6 angstrom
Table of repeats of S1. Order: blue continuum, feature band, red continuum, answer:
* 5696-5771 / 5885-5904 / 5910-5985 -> 3.96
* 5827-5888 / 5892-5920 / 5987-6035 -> 2.00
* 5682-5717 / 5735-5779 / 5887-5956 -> -1.91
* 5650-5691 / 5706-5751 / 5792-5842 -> 0.97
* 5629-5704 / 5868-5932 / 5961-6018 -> 3.84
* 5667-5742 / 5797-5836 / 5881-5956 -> -3.86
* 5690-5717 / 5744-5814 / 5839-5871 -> -1.34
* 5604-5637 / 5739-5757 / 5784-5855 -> 0.63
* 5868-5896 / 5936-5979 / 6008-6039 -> -3.14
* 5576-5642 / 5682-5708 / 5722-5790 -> 0.48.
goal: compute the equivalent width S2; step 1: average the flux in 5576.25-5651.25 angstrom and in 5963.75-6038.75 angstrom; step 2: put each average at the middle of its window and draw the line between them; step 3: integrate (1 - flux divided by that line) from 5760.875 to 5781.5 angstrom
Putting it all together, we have -0.24 angstrom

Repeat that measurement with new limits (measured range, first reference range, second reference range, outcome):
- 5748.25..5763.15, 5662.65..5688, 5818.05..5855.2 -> 0.5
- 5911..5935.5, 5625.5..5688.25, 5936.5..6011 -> -0.1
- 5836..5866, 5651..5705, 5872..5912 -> -2.9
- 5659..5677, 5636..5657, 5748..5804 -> -0.2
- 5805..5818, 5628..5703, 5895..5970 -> -0.7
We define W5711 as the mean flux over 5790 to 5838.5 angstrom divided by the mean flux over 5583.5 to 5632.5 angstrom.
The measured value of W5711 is 1.15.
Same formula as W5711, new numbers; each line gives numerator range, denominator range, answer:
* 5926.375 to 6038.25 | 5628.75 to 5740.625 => 1.08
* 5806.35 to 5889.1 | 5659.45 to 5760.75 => 1.06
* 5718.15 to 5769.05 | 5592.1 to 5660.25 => 1.06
